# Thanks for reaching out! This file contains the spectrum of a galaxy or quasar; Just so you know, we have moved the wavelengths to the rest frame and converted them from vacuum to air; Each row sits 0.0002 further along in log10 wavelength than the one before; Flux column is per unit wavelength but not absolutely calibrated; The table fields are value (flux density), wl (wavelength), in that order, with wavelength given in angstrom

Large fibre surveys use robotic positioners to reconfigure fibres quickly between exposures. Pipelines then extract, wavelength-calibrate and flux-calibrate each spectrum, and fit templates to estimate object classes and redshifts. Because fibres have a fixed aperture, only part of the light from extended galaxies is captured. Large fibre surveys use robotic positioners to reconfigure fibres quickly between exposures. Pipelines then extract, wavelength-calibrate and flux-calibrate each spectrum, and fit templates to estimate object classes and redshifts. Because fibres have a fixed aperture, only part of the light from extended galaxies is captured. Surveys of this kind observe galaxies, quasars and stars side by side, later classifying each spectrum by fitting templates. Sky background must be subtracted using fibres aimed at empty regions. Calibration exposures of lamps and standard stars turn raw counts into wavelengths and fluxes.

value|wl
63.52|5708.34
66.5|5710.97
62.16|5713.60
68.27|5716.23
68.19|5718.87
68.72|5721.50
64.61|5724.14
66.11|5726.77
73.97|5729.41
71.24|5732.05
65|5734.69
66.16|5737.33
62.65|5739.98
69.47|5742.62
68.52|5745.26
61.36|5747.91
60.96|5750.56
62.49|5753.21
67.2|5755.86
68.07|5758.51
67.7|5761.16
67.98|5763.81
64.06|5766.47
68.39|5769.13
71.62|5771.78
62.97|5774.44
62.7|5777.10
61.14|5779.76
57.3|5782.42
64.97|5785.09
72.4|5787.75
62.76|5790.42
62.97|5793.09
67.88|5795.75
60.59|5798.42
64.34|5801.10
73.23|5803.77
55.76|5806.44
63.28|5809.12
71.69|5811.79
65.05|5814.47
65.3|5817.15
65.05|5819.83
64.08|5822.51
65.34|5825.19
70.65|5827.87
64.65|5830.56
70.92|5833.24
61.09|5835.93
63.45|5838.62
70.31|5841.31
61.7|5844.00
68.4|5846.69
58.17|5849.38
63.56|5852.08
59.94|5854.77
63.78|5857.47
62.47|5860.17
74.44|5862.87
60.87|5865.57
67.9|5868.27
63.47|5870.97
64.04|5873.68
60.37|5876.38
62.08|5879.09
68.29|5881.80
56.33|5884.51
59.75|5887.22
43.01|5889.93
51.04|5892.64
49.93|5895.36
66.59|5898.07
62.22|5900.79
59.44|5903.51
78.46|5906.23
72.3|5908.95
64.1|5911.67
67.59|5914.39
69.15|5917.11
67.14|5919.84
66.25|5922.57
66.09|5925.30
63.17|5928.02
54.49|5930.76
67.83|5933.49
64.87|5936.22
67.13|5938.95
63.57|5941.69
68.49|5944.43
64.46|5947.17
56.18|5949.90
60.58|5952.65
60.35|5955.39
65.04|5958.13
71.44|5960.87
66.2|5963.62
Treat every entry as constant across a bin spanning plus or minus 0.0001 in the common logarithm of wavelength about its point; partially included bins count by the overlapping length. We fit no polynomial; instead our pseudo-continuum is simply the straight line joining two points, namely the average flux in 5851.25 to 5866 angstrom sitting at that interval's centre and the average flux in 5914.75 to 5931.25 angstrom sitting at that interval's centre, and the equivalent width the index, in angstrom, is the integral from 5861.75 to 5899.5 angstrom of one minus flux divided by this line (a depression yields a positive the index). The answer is 2.4 angstrom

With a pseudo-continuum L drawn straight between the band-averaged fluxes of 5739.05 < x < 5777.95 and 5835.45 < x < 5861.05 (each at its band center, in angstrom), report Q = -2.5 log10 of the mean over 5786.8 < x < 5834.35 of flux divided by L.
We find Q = -0.024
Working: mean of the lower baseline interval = 65.8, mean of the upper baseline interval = 63.4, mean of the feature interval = 65.8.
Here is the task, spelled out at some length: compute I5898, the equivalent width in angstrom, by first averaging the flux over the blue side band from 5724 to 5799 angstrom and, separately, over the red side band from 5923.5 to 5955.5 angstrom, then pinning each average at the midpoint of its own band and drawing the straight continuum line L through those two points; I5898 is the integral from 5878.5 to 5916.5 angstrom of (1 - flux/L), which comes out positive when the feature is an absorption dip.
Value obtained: 1.3 angstrom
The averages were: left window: 65.7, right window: 63.3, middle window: 61.7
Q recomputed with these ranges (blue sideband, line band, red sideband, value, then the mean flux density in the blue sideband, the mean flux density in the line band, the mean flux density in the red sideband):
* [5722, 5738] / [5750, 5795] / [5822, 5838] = 0.03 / 68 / 65.2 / 66.1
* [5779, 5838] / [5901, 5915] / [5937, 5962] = -0.06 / 65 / 67.9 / 64.1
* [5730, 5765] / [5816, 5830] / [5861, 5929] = -0.02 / 66.2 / 66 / 63.4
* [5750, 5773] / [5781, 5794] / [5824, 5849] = 0.04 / 66.7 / 64.1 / 66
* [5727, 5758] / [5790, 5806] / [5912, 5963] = 0.02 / 66.3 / 64.9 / 64.7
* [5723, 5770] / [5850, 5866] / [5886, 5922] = -0.01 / 66.4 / 64.1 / 62.5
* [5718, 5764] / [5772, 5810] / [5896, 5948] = 0.04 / 66.7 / 64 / 65.8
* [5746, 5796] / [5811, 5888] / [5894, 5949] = 0.01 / 65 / 64.6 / 65.1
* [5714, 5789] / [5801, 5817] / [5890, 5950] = 0.00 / 66.2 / 65.6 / 63.8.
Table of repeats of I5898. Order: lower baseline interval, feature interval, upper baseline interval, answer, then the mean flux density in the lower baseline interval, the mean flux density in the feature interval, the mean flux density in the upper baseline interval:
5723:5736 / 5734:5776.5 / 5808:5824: 1.0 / 68.3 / 65.9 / 65.8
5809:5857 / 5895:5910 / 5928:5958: -0.5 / 65.2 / 65.7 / 62.9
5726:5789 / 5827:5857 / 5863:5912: -0.6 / 66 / 64.7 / 61.9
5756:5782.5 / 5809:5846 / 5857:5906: -1.6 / 65.7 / 66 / 61.2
